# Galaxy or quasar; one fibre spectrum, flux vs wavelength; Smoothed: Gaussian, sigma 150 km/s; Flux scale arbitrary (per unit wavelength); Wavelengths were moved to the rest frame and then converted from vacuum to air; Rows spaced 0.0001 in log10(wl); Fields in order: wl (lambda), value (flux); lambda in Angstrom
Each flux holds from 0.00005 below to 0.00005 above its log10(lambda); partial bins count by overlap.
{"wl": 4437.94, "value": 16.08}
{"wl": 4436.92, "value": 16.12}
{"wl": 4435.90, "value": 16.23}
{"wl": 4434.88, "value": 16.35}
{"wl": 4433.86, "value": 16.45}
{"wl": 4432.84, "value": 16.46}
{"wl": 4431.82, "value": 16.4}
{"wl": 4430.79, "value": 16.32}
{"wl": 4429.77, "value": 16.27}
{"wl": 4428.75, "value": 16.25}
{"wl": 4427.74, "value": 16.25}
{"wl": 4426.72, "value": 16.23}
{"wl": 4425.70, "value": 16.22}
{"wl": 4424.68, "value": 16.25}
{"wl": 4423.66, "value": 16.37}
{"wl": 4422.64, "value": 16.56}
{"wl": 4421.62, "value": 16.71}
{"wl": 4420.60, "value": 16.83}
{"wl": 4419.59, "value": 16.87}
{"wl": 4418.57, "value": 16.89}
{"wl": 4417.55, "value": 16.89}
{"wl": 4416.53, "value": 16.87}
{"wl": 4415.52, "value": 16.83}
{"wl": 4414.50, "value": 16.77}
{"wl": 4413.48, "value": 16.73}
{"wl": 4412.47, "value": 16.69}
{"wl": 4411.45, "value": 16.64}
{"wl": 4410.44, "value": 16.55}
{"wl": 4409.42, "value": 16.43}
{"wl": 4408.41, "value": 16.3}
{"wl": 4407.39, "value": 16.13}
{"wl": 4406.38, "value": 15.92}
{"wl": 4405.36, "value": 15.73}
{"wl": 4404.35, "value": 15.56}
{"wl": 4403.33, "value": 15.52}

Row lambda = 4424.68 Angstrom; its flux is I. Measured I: 16.25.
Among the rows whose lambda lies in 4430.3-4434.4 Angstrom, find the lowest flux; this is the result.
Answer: 16.32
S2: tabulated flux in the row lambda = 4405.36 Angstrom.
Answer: 15.73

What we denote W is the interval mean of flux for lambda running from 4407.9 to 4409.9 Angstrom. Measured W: 16.4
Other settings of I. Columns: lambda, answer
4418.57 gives 16.89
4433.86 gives 16.45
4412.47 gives 16.69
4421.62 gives 16.71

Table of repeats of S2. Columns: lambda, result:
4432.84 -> 16.46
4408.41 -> 16.3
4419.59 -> 16.87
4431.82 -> 16.4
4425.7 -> 16.22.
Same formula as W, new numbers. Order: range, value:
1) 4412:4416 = 16.8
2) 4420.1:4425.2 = 16.5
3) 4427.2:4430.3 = 16.3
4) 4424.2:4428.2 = 16.2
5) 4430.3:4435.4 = 16.4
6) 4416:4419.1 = 16.9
